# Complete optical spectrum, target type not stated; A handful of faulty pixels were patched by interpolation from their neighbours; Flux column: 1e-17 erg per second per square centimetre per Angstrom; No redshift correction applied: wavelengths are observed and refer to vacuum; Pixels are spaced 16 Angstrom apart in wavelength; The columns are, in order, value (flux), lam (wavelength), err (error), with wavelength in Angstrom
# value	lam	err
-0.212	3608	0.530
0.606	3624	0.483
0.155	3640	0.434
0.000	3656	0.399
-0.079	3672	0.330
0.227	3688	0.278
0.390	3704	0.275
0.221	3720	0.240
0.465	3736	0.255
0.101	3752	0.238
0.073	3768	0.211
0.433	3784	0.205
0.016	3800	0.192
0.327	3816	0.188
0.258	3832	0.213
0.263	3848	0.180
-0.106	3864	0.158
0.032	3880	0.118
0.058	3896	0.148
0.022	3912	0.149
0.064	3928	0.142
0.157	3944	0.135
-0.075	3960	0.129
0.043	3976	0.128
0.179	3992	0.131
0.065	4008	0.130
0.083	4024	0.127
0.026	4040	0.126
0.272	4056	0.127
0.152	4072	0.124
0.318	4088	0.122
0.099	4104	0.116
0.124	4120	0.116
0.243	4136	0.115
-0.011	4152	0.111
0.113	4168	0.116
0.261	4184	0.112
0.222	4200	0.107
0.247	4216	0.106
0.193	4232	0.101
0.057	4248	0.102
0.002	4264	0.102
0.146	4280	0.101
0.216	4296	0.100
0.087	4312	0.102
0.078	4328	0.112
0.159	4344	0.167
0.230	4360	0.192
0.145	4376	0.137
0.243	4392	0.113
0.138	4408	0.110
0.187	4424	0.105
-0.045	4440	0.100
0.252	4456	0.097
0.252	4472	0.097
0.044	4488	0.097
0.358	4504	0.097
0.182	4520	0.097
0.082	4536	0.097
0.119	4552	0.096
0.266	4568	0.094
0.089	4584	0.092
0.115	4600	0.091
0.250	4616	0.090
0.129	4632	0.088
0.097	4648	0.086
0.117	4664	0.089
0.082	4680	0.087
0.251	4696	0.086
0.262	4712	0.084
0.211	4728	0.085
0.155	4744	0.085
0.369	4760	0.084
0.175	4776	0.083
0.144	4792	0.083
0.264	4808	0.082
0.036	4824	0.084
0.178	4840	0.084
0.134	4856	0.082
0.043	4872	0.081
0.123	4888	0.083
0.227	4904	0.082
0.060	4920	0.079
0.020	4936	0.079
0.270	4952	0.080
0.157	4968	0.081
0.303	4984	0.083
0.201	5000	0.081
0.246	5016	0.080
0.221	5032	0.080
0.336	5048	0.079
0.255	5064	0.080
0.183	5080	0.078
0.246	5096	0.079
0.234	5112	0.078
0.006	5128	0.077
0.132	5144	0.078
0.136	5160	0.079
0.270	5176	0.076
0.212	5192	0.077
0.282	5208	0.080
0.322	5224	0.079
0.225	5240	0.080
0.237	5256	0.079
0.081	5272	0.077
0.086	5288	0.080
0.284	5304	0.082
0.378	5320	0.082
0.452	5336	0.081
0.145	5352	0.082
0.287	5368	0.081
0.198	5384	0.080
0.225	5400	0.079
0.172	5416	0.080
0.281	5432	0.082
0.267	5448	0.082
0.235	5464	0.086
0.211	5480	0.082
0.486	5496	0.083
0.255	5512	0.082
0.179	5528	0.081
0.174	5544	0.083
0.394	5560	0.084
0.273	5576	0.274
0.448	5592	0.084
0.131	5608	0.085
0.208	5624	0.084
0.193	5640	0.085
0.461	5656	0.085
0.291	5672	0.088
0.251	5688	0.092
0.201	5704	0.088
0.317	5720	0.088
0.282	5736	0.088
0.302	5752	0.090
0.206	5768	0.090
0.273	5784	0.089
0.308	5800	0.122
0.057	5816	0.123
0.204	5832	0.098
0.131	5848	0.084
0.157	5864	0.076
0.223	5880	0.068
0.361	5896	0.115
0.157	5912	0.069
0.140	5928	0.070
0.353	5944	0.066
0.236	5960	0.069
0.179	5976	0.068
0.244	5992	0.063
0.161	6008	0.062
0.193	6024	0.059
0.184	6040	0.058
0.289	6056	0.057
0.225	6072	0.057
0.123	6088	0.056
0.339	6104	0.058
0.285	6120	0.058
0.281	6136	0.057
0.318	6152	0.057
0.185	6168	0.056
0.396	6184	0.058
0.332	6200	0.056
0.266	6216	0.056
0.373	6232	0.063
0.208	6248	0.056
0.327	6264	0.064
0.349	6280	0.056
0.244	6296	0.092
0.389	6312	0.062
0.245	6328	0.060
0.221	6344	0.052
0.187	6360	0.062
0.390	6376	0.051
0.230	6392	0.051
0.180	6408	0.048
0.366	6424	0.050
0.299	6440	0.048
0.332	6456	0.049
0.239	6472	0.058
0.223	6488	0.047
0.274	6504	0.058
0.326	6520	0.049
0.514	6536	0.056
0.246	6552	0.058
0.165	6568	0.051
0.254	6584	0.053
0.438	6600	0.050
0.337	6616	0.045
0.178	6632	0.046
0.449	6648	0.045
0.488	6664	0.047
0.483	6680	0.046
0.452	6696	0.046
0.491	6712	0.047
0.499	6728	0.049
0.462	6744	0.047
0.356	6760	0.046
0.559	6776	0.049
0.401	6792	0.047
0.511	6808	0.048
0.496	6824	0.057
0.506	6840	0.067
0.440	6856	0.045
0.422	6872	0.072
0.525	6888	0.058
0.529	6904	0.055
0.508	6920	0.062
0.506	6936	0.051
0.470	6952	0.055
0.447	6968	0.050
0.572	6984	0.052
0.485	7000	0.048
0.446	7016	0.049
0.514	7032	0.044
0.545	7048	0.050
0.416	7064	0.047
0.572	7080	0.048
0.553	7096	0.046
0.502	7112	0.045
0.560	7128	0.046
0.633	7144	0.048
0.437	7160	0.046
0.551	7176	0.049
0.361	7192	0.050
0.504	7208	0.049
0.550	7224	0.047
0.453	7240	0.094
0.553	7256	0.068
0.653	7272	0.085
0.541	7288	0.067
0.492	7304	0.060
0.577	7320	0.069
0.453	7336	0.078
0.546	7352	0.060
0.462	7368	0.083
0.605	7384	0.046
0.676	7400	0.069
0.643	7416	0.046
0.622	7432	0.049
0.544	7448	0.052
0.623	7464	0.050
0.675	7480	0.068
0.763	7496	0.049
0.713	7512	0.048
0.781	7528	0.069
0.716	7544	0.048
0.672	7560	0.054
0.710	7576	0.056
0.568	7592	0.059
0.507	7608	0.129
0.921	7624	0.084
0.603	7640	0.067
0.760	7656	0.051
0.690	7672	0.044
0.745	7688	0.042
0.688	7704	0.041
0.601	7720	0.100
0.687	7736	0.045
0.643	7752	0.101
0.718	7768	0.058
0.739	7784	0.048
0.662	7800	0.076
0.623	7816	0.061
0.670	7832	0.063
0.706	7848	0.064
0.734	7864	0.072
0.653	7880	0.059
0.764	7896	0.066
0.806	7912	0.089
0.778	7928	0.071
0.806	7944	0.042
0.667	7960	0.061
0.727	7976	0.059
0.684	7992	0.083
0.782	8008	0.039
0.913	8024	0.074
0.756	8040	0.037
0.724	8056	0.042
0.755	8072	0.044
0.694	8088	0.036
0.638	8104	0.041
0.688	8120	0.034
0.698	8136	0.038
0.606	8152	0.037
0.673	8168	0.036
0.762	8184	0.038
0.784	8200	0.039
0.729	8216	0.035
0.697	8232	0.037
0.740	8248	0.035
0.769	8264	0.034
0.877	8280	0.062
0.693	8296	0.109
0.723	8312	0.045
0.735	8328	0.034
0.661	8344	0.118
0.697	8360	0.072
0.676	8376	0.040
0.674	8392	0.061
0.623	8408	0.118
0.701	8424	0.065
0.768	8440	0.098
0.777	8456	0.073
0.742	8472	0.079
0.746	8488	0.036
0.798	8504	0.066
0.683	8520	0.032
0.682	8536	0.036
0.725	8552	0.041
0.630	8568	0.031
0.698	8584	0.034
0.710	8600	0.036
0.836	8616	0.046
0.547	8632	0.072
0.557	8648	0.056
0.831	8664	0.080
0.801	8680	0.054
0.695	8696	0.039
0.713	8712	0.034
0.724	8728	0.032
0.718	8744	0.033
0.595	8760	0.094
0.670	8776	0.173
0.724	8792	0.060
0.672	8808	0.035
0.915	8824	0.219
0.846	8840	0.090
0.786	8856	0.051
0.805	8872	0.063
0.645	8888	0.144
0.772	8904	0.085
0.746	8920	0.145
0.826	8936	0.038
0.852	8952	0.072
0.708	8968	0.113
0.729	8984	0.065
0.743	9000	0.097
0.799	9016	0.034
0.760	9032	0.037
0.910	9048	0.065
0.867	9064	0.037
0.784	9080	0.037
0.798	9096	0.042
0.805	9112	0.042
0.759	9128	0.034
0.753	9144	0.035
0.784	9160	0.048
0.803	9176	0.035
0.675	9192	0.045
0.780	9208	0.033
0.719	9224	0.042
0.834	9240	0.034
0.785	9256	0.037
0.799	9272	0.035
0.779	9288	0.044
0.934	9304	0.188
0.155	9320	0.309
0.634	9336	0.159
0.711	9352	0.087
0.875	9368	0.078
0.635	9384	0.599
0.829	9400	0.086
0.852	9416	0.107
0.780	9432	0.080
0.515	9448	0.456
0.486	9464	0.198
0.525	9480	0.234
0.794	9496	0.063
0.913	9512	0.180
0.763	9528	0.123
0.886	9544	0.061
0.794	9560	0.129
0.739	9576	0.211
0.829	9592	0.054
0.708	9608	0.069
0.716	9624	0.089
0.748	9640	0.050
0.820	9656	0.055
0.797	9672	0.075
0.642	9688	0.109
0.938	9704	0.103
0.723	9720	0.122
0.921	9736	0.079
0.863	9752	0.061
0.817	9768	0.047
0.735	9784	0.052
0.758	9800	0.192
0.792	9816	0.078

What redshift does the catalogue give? 0.67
